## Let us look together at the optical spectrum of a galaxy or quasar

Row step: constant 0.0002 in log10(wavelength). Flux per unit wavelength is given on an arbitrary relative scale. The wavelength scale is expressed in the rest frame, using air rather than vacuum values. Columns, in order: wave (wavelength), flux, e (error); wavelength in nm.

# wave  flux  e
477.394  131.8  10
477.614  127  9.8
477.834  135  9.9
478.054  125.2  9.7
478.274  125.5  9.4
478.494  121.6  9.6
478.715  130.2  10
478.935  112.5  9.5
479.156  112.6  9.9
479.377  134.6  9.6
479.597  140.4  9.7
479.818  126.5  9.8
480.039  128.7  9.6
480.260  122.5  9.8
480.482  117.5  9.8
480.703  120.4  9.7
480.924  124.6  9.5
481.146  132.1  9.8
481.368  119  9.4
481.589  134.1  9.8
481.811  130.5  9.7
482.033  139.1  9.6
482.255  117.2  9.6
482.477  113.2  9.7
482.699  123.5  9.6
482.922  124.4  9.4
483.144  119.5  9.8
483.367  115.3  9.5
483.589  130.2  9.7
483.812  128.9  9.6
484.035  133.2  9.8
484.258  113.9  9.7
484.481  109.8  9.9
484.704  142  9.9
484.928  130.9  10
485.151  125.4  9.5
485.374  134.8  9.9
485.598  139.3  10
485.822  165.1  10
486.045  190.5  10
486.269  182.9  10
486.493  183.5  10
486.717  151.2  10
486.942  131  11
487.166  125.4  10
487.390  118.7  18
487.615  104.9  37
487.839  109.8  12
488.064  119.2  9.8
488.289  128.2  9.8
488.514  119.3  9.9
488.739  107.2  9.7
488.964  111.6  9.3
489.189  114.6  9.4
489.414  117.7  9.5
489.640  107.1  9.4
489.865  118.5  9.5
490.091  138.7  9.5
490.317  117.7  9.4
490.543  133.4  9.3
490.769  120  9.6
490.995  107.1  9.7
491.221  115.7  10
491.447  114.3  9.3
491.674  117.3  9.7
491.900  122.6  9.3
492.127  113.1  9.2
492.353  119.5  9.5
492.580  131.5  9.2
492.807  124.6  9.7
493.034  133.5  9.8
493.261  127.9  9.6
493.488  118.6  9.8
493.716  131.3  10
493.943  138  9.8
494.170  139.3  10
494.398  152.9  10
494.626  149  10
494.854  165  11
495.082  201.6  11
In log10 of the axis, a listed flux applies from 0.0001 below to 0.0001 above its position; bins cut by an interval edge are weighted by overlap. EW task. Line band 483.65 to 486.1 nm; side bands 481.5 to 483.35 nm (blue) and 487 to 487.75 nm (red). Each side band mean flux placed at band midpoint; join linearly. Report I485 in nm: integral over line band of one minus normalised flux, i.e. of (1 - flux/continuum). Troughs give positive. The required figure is -0.31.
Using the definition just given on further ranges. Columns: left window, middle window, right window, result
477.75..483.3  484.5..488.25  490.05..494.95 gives -0.390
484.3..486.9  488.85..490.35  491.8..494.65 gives 0.228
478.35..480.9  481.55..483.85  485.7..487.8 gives 0.174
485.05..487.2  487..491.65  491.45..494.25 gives 0.754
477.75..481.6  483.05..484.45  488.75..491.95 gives -0.002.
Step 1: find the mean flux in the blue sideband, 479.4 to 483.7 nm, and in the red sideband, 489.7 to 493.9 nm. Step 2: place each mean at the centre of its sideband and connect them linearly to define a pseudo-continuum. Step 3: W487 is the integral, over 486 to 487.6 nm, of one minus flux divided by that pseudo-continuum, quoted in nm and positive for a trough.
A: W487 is -0.34 nm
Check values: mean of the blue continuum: 125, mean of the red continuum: 123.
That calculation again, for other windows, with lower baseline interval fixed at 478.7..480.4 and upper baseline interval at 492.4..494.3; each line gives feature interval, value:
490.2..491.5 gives 0.113 nm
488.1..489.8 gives 0.178 nm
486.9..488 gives 0.096 nm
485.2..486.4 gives -0.311 nm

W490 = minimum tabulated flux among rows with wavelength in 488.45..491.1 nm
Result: 107.1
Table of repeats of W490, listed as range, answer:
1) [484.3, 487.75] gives 104.9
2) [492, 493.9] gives 113.1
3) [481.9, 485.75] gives 109.8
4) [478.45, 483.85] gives 112.5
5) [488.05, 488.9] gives 107.2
